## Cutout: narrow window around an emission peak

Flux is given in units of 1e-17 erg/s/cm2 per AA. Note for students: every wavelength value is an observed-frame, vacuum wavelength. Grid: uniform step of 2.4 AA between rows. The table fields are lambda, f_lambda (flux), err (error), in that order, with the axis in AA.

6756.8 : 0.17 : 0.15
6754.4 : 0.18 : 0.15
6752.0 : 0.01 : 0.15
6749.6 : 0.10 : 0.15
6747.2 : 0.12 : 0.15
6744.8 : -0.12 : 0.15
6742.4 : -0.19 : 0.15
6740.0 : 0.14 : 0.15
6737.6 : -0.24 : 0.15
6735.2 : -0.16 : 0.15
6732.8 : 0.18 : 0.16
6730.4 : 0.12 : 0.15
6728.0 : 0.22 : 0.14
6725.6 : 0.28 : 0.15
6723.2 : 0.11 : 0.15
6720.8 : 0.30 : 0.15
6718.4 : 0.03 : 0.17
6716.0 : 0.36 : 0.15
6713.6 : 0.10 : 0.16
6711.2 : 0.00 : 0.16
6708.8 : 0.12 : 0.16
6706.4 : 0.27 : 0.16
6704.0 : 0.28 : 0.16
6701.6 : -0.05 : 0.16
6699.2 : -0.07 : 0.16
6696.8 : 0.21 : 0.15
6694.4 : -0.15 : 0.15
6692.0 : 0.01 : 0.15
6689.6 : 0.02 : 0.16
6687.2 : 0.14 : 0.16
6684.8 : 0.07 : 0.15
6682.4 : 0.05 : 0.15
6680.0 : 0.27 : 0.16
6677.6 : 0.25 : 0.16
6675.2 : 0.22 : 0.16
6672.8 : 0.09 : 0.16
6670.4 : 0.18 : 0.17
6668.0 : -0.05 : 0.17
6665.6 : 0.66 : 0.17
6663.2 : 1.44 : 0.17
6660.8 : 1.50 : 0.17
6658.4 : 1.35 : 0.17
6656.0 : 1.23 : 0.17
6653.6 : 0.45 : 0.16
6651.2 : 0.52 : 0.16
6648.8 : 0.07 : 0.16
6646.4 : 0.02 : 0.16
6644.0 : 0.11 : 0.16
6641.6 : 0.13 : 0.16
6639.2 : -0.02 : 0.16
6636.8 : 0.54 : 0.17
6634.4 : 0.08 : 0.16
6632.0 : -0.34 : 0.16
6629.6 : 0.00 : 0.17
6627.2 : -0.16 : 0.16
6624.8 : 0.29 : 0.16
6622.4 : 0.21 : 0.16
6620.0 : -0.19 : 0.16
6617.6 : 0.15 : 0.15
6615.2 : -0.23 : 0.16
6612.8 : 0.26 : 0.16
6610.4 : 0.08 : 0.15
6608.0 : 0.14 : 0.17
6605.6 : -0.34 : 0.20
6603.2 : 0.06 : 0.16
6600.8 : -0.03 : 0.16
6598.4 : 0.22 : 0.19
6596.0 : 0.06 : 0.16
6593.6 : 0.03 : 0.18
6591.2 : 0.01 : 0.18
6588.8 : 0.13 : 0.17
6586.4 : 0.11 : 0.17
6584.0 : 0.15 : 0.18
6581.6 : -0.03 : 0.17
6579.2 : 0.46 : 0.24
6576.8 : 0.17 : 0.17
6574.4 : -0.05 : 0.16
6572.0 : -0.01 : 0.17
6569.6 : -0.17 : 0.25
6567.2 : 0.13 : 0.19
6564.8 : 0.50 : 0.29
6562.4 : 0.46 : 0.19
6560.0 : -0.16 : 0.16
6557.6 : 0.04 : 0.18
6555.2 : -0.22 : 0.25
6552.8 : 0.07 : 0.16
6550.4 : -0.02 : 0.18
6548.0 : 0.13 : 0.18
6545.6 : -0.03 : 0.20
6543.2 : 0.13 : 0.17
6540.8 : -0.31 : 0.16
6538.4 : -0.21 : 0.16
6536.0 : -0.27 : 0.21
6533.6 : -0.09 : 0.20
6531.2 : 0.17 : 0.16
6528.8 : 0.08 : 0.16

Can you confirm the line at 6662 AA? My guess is [O II] 3727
